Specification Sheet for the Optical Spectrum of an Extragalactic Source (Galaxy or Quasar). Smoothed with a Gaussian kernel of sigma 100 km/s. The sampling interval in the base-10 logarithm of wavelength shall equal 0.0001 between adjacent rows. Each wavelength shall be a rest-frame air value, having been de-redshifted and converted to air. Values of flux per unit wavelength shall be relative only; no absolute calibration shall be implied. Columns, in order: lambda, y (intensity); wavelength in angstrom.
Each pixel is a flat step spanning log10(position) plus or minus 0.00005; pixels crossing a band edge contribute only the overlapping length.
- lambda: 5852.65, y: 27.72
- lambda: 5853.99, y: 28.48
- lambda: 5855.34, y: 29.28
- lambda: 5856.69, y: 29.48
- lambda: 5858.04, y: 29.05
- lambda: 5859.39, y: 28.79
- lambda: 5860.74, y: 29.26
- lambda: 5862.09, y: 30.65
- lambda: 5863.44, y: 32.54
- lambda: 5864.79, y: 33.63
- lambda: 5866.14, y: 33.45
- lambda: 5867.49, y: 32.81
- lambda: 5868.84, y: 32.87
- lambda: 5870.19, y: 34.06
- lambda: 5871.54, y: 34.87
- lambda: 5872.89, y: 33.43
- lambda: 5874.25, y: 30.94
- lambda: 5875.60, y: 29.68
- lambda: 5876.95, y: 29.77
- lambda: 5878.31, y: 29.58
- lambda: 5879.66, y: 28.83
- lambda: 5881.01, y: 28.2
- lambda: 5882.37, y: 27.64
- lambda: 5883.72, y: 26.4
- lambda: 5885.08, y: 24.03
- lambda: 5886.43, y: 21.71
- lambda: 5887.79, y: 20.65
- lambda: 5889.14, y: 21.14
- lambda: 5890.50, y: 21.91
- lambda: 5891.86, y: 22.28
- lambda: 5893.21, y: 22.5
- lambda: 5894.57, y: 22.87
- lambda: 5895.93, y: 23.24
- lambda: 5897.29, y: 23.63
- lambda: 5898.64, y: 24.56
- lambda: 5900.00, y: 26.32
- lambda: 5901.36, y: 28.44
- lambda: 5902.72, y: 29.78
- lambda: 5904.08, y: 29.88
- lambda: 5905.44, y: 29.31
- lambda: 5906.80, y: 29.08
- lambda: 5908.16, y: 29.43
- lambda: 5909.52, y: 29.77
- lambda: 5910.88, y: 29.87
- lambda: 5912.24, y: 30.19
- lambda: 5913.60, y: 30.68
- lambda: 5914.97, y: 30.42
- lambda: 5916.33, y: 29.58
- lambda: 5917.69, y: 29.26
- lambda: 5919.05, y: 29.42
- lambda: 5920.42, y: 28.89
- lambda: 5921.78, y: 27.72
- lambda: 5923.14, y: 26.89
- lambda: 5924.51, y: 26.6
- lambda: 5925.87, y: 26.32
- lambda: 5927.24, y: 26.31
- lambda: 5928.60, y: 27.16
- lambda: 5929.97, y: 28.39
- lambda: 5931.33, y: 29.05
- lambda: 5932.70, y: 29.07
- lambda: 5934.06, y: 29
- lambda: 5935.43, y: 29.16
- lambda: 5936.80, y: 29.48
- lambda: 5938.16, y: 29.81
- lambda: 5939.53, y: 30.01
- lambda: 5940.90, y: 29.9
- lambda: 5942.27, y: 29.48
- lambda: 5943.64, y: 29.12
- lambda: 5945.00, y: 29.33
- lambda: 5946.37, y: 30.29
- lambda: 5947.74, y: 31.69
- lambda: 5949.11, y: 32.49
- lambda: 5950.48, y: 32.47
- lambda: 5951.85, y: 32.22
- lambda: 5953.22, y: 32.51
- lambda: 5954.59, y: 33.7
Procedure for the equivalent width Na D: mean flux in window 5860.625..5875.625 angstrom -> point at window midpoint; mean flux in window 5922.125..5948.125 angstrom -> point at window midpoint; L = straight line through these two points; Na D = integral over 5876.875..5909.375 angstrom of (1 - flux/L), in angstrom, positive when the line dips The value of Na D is 5.5 angstrom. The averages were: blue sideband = 32.6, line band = 25.9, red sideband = 28.8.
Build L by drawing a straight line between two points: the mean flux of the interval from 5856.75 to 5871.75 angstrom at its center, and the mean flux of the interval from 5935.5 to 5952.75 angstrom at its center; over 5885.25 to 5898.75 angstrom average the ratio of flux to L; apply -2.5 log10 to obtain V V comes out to 0.36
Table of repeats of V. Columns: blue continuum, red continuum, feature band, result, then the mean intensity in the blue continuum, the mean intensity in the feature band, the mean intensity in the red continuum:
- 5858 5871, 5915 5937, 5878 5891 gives 0.23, 31.9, 24.9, 28.3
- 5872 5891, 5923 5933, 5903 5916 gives -0.10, 26.8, 29.8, 27.4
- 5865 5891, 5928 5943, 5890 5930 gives 0.06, 28.7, 27.4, 29.1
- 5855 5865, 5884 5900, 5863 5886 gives -0.14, 30.2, 30.6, 22.8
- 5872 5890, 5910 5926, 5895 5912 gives 0.02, 27.1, 27.8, 28.9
